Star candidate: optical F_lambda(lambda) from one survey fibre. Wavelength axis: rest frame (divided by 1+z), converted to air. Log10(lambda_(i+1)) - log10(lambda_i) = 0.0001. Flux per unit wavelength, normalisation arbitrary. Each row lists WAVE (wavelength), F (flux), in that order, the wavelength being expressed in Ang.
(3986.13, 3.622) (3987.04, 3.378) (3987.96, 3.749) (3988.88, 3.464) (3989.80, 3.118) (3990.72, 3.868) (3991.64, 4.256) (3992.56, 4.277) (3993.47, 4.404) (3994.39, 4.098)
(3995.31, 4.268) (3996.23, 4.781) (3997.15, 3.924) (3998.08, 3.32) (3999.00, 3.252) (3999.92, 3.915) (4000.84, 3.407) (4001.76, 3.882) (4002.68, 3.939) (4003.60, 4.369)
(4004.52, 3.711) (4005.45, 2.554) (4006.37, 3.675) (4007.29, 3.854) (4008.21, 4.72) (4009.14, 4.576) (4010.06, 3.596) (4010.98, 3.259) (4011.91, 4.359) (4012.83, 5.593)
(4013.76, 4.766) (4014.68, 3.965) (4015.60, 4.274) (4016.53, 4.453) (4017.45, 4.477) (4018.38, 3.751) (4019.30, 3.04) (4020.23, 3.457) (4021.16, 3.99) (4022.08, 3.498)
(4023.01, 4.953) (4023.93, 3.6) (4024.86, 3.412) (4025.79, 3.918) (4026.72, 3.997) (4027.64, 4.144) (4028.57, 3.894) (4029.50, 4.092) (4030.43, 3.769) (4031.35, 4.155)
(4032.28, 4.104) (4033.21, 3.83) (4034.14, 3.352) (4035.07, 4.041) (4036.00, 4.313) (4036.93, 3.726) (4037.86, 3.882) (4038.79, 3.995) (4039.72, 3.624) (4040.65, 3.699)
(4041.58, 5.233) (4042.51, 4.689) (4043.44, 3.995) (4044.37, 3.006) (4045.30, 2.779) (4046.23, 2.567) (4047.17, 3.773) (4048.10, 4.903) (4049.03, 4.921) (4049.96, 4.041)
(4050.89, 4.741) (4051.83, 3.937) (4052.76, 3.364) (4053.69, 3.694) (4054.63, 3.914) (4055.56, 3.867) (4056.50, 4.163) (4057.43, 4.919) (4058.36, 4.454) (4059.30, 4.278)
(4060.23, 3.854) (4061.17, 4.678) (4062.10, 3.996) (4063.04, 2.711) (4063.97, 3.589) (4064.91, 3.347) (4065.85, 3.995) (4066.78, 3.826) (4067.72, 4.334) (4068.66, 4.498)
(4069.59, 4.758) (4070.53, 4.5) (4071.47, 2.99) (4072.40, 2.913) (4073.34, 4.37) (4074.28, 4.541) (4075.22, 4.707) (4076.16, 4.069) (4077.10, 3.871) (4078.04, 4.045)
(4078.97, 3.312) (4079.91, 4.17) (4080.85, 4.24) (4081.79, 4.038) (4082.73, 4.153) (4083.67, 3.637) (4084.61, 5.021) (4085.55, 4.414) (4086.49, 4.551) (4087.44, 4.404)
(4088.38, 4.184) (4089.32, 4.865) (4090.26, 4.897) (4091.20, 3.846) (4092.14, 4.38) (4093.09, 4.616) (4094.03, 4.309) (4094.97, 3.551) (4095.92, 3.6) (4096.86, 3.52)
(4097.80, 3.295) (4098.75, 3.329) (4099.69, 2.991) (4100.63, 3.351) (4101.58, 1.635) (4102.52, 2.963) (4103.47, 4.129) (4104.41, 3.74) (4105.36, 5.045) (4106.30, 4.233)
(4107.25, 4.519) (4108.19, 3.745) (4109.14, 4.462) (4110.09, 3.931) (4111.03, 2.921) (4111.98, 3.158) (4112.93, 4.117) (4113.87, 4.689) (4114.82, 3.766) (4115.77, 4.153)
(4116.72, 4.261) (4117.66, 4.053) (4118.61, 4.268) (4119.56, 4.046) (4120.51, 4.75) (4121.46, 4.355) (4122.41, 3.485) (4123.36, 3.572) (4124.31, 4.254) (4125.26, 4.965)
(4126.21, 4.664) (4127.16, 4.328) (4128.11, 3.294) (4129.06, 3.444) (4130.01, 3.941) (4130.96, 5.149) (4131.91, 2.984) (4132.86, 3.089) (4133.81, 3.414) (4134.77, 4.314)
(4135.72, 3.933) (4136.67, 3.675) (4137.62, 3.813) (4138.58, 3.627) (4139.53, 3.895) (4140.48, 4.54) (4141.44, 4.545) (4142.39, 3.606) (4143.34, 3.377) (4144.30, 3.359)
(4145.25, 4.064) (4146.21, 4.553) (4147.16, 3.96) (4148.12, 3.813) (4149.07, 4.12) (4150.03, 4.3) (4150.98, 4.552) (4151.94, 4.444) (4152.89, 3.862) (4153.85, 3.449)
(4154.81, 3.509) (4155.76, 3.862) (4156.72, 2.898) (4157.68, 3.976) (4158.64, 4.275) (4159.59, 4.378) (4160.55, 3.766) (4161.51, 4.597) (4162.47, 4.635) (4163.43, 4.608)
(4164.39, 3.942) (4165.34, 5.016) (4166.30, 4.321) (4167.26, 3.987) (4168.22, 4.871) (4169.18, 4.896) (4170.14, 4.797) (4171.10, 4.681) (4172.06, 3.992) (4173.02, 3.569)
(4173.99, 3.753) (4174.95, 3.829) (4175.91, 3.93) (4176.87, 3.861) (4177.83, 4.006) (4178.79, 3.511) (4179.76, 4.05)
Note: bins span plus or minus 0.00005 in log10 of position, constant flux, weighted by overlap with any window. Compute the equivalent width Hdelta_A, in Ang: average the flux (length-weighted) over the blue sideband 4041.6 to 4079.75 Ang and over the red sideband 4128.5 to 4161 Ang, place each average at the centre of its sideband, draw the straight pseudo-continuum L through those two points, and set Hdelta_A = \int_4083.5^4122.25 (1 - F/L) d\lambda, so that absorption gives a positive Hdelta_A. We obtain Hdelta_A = -0.5 Ang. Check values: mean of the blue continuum 3.99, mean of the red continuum 3.9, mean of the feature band 3.99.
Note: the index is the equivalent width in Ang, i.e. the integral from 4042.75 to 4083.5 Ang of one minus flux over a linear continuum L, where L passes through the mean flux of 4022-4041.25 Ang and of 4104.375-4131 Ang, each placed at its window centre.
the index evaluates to 0.1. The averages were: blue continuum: 3.92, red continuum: 4.1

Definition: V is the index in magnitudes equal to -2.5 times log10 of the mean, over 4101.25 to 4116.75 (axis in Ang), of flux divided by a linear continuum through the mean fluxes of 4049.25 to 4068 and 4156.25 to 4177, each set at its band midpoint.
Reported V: 0.06 mag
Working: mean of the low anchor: 3.99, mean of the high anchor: 4.21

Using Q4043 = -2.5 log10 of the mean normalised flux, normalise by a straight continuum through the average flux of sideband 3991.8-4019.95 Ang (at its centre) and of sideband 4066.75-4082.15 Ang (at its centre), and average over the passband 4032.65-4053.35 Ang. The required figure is 0.03 mag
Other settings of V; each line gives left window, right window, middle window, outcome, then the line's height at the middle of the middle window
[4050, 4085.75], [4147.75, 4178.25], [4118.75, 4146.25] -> 0.041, 4.11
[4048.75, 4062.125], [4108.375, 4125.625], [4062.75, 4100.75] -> 0.033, 4.13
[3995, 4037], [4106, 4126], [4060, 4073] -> 0.044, 4.02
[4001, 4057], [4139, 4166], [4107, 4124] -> 0.008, 4.04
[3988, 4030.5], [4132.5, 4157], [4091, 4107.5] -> 0.055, 3.9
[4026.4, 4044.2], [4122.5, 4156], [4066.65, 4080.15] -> -0.020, 3.99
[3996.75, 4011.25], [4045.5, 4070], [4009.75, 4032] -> -0.051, 3.84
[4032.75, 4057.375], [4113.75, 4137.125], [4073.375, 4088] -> -0.063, 3.98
